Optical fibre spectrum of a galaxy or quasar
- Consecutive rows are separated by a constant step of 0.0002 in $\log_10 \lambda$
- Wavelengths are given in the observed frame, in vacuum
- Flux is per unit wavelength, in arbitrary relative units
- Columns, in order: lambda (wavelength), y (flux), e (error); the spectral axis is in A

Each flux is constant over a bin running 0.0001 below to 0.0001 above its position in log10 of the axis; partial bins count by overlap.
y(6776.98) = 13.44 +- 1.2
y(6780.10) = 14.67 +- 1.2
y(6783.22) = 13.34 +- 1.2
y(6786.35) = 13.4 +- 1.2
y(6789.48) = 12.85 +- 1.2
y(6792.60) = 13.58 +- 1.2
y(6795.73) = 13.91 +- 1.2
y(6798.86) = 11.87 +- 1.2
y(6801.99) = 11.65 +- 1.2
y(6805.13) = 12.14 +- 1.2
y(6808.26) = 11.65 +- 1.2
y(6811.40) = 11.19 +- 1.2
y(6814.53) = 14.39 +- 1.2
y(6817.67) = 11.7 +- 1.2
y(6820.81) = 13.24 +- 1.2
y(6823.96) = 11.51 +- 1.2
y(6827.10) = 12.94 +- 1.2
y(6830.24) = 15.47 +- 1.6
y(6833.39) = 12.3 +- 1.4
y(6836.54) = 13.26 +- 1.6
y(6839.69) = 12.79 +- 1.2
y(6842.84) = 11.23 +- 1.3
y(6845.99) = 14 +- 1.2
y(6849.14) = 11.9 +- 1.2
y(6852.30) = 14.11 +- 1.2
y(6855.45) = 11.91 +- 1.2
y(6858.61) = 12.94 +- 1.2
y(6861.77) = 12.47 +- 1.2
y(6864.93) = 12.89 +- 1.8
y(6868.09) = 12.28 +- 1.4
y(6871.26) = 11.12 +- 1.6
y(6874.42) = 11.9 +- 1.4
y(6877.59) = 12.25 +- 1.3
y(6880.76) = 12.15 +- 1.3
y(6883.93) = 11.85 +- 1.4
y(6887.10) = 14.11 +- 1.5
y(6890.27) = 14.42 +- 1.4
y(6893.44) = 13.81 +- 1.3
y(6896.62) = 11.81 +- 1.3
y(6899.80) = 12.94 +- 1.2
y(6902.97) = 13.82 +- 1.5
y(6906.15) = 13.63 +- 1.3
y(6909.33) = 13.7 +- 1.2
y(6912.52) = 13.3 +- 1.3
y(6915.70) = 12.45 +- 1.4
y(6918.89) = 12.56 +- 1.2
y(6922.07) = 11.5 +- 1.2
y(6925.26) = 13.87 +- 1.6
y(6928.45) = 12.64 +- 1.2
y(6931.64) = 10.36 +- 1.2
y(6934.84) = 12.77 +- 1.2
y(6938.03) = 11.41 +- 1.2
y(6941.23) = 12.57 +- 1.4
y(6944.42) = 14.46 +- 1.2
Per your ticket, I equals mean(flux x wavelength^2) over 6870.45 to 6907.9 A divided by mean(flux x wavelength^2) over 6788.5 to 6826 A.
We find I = 1.1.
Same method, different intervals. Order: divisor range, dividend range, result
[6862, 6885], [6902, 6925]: 1.09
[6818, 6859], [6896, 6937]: 1.01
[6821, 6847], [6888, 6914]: 1.06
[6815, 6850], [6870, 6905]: 1.01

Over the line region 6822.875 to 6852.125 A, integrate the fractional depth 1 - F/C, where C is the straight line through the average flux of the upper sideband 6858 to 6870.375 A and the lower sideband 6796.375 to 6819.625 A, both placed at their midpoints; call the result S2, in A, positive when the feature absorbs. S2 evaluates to -1.3 A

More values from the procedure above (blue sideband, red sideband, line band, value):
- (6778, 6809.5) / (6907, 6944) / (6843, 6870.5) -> 0.1 A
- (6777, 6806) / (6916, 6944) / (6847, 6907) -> -0.7 A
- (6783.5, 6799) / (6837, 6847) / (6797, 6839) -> 1.2 A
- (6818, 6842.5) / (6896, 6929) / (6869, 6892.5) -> 0.7 A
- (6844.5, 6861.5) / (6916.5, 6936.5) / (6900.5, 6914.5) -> -1.2 A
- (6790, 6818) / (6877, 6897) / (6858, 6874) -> 0.8 A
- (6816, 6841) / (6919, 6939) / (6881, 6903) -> -1.3 A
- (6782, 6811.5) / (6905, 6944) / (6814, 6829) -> -0.1 A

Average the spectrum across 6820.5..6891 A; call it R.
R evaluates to 12.7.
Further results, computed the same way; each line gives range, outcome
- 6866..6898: 12.6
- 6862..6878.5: 12.1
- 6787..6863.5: 12.7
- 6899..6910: 13.6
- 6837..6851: 12.6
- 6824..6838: 13.3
